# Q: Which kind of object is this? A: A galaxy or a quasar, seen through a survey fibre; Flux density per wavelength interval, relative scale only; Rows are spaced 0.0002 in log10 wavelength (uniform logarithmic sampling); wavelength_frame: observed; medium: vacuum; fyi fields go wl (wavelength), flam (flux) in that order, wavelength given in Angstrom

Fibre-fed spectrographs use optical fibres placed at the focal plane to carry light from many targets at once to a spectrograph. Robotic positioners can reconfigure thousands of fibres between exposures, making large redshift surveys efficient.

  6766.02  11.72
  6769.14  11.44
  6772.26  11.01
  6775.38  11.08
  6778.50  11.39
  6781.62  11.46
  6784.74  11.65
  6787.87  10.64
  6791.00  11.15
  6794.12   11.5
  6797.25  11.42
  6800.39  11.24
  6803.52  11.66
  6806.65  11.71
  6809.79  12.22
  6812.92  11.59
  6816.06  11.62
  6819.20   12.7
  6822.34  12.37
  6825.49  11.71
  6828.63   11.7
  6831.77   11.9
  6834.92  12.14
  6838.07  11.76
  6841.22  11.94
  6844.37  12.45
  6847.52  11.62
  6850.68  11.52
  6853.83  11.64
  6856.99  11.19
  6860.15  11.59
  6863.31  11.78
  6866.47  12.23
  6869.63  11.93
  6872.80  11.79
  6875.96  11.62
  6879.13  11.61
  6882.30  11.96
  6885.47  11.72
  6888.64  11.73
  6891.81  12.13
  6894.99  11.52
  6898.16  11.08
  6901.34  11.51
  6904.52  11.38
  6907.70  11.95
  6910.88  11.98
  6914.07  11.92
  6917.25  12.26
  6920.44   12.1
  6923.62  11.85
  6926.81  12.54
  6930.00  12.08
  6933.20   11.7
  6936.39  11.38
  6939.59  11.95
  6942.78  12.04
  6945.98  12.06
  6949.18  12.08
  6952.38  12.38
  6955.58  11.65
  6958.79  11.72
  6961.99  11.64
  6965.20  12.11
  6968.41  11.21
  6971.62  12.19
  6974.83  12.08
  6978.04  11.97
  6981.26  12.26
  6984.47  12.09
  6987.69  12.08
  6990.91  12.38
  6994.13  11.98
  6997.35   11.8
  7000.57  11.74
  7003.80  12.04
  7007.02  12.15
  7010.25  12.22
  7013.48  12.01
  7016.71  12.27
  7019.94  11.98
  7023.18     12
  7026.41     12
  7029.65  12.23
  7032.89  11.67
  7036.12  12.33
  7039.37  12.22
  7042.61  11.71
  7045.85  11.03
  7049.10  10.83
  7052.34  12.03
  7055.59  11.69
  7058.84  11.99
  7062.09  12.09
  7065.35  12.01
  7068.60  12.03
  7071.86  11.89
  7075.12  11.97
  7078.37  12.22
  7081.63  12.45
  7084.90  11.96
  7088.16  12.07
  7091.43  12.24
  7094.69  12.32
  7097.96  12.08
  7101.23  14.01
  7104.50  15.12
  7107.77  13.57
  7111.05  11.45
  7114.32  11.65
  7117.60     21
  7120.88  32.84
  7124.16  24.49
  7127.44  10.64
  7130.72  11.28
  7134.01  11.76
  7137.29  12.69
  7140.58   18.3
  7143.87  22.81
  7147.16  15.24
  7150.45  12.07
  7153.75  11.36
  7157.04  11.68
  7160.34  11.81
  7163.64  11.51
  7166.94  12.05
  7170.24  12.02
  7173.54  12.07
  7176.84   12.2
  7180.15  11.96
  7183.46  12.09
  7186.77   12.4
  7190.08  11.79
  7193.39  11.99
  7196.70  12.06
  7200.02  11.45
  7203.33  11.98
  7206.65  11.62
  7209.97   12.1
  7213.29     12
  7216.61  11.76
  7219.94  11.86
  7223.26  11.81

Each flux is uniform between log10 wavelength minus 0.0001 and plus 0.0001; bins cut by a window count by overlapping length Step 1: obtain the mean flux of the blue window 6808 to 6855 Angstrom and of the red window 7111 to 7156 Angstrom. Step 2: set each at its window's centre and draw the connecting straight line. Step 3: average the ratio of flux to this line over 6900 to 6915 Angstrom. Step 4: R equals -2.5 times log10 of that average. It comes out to 0.11 mag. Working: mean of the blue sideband 11.9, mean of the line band 11.7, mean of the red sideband 16.4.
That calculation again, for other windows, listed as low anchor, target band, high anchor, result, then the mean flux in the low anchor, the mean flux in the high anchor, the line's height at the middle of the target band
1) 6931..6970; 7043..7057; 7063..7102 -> 0.065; 11.8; 12.2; 12.1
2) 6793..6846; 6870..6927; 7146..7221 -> 0.009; 11.9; 12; 11.9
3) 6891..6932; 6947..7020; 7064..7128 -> 0.076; 11.9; 14.5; 12.9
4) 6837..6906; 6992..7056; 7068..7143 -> 0.137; 11.7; 14.5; 13.5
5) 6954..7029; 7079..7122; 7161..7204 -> -0.212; 12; 12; 12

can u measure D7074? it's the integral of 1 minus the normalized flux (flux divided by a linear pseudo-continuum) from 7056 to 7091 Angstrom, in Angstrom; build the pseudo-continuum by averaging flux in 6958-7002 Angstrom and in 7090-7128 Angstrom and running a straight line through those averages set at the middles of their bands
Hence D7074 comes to 6.8 Angstrom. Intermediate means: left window 12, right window 16.1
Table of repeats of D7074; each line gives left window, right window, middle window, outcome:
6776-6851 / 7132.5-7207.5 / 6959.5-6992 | 0.6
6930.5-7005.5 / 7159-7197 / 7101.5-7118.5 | -3.2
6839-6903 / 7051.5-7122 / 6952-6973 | 1.2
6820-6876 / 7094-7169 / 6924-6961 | 2.6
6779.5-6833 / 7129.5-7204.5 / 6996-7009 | 0.4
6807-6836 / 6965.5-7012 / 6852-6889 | 0.8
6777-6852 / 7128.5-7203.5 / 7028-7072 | 2.1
